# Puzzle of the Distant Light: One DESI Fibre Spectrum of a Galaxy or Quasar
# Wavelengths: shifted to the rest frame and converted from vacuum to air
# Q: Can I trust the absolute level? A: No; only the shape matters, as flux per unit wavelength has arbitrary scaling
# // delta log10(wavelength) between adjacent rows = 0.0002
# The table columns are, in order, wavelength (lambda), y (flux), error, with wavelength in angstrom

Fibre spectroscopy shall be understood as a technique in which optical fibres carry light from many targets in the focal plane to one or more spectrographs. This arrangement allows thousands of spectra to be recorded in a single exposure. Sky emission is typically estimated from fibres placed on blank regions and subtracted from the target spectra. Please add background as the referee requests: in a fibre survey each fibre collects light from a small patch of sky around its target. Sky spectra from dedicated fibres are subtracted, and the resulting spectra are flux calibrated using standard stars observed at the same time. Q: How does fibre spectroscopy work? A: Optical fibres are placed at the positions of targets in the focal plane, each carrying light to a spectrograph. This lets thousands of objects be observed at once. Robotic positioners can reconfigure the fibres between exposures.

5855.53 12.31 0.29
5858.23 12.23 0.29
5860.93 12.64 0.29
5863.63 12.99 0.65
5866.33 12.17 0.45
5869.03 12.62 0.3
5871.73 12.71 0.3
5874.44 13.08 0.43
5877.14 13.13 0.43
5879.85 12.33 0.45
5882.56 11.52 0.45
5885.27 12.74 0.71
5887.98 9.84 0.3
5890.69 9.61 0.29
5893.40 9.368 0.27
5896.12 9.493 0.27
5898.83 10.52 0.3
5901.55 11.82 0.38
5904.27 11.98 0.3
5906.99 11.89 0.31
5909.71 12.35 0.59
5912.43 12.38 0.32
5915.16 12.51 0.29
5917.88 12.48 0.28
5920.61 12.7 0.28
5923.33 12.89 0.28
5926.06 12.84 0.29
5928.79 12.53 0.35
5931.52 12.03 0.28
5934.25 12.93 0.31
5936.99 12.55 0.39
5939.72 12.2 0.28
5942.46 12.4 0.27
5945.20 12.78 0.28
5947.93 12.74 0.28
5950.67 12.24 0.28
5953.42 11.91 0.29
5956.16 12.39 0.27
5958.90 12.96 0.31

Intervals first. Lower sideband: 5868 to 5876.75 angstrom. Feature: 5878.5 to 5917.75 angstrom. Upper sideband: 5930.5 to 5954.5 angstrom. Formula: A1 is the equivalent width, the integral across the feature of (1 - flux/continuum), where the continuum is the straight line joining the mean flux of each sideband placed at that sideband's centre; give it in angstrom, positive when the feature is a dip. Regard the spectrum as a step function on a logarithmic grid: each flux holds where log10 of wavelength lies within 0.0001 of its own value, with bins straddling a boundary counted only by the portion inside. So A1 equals 4.2 angstrom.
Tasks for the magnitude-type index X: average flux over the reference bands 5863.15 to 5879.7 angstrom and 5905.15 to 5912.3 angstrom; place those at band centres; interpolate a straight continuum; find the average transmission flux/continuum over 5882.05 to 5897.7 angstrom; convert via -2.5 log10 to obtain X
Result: 0.199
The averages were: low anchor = 12.7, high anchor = 12.2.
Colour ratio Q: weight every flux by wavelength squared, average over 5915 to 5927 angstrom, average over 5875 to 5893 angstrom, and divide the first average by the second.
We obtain 1.1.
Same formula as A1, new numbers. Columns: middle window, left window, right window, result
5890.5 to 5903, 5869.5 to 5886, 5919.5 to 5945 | 2.3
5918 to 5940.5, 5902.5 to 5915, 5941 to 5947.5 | -0.3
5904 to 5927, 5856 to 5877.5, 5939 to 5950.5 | 0.2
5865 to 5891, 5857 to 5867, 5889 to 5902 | -1.7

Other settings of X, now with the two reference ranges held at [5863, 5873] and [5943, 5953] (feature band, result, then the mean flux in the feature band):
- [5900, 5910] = 0.05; 11.9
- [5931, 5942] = 0.01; 12.5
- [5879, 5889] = 0.09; 11.6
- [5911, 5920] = 0.01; 12.5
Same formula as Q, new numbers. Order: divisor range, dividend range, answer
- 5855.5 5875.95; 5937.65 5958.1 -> 1.01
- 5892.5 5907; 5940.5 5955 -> 1.17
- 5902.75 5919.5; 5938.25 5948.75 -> 1.03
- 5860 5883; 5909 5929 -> 1.01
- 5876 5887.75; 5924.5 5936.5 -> 1.05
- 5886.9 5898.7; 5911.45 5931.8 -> 1.31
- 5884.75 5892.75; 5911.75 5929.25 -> 1.23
